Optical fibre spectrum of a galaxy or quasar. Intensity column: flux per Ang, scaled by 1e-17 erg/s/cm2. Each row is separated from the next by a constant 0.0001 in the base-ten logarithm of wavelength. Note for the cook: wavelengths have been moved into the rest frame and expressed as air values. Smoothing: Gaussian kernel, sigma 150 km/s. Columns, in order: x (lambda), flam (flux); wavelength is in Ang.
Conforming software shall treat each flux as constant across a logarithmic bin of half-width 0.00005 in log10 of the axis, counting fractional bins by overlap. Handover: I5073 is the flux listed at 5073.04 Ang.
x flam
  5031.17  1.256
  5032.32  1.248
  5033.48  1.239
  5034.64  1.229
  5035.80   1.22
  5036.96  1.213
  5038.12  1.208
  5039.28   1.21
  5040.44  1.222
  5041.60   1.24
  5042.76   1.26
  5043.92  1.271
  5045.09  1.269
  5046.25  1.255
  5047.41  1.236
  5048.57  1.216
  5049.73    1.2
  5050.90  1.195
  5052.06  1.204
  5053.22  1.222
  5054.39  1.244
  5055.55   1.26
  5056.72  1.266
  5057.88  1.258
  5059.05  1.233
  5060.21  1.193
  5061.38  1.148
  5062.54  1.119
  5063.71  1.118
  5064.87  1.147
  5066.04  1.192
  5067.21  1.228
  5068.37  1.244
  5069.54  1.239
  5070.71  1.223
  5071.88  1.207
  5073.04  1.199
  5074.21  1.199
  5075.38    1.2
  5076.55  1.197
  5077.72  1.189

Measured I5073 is 1.199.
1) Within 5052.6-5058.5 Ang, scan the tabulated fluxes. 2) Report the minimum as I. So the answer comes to 1.222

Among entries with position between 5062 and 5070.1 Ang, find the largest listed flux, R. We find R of 1.244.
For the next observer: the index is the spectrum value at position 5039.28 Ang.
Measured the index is 1.21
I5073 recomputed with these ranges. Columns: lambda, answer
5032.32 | 1.248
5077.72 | 1.189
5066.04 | 1.192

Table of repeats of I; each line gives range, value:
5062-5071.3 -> 1.118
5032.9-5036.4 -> 1.22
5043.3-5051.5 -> 1.195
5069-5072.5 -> 1.207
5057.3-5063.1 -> 1.119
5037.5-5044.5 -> 1.208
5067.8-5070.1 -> 1.239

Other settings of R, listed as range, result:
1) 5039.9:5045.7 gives 1.271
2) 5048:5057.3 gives 1.266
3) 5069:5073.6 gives 1.239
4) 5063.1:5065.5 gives 1.147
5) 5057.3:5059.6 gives 1.258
